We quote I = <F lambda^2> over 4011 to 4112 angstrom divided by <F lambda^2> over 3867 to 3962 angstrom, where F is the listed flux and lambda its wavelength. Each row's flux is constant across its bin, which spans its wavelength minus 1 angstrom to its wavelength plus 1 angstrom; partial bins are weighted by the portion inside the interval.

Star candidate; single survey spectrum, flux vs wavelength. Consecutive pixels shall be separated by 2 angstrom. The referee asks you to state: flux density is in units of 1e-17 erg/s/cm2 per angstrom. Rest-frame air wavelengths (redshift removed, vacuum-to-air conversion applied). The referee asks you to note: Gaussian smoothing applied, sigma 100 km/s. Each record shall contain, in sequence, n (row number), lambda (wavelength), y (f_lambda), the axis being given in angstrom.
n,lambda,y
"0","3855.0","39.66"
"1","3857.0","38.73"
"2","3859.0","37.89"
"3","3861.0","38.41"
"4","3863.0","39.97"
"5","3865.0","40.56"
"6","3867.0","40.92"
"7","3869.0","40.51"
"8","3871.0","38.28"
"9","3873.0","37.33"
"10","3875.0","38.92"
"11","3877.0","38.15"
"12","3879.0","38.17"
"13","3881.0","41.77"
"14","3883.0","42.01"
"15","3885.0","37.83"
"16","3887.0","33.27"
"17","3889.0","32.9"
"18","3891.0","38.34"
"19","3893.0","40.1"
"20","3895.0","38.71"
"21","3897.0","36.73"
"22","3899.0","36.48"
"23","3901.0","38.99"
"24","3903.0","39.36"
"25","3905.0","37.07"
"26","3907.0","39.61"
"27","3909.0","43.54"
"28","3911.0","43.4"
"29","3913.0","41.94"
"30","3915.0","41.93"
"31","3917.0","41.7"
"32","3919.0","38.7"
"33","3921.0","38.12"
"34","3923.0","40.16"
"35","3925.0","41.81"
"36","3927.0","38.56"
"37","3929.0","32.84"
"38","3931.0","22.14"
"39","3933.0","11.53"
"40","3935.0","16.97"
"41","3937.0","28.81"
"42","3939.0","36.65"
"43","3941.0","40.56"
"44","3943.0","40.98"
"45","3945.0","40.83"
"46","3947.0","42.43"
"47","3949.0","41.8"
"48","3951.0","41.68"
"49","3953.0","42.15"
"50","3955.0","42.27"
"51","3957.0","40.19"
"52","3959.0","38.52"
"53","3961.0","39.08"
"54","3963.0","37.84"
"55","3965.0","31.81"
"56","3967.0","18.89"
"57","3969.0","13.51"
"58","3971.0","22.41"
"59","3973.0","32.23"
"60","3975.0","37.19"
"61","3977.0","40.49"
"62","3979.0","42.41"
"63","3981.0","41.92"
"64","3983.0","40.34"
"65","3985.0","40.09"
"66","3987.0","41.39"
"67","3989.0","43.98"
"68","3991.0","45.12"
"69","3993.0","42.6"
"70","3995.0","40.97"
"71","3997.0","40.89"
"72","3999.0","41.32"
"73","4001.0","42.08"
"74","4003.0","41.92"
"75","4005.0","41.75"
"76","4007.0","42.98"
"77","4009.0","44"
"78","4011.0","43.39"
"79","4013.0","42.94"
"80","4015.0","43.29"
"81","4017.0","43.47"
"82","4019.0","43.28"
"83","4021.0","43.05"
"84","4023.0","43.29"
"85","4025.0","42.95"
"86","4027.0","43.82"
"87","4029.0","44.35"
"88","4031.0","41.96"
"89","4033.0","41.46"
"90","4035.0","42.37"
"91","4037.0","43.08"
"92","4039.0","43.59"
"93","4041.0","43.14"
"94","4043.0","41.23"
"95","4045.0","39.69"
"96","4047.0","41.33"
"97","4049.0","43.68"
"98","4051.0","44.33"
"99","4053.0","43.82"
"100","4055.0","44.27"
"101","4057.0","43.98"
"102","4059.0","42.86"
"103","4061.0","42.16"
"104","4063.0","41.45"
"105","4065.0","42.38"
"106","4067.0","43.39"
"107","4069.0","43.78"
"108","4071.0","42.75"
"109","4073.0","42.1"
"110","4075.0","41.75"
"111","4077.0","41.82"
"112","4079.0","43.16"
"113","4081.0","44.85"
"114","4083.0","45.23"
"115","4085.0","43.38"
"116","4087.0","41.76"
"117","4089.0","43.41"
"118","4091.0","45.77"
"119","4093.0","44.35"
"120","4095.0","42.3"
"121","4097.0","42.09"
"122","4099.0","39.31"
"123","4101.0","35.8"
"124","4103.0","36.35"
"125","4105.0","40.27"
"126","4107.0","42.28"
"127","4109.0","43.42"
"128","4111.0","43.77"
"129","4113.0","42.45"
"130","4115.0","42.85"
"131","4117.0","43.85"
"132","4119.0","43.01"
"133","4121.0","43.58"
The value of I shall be 1.21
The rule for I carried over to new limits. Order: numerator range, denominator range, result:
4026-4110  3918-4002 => 1.23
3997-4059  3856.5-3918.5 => 1.17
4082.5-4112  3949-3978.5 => 1.30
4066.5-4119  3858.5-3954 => 1.23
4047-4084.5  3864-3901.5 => 1.23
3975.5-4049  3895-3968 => 1.20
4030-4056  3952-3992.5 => 1.20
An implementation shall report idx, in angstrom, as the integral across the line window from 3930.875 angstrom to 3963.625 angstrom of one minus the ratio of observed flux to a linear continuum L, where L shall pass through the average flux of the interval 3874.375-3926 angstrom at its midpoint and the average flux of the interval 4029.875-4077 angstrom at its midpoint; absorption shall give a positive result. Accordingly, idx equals 3.6 angstrom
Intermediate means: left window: 39.2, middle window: 35.9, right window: 42.6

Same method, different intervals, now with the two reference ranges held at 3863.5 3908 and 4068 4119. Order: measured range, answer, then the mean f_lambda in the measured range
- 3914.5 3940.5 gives 4.1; 33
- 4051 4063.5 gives -0.5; 43.3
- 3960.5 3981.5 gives 4.2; 32.1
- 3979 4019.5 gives -1.8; 42.4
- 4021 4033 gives -0.6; 43.1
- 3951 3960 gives -0.3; 40.9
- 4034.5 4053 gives -0.5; 42.6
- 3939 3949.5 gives -0.3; 40.9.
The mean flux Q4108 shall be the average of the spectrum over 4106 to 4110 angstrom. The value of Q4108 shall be 42.9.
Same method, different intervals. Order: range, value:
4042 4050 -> 41.5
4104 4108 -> 41.3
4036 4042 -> 43.3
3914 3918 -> 41.8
